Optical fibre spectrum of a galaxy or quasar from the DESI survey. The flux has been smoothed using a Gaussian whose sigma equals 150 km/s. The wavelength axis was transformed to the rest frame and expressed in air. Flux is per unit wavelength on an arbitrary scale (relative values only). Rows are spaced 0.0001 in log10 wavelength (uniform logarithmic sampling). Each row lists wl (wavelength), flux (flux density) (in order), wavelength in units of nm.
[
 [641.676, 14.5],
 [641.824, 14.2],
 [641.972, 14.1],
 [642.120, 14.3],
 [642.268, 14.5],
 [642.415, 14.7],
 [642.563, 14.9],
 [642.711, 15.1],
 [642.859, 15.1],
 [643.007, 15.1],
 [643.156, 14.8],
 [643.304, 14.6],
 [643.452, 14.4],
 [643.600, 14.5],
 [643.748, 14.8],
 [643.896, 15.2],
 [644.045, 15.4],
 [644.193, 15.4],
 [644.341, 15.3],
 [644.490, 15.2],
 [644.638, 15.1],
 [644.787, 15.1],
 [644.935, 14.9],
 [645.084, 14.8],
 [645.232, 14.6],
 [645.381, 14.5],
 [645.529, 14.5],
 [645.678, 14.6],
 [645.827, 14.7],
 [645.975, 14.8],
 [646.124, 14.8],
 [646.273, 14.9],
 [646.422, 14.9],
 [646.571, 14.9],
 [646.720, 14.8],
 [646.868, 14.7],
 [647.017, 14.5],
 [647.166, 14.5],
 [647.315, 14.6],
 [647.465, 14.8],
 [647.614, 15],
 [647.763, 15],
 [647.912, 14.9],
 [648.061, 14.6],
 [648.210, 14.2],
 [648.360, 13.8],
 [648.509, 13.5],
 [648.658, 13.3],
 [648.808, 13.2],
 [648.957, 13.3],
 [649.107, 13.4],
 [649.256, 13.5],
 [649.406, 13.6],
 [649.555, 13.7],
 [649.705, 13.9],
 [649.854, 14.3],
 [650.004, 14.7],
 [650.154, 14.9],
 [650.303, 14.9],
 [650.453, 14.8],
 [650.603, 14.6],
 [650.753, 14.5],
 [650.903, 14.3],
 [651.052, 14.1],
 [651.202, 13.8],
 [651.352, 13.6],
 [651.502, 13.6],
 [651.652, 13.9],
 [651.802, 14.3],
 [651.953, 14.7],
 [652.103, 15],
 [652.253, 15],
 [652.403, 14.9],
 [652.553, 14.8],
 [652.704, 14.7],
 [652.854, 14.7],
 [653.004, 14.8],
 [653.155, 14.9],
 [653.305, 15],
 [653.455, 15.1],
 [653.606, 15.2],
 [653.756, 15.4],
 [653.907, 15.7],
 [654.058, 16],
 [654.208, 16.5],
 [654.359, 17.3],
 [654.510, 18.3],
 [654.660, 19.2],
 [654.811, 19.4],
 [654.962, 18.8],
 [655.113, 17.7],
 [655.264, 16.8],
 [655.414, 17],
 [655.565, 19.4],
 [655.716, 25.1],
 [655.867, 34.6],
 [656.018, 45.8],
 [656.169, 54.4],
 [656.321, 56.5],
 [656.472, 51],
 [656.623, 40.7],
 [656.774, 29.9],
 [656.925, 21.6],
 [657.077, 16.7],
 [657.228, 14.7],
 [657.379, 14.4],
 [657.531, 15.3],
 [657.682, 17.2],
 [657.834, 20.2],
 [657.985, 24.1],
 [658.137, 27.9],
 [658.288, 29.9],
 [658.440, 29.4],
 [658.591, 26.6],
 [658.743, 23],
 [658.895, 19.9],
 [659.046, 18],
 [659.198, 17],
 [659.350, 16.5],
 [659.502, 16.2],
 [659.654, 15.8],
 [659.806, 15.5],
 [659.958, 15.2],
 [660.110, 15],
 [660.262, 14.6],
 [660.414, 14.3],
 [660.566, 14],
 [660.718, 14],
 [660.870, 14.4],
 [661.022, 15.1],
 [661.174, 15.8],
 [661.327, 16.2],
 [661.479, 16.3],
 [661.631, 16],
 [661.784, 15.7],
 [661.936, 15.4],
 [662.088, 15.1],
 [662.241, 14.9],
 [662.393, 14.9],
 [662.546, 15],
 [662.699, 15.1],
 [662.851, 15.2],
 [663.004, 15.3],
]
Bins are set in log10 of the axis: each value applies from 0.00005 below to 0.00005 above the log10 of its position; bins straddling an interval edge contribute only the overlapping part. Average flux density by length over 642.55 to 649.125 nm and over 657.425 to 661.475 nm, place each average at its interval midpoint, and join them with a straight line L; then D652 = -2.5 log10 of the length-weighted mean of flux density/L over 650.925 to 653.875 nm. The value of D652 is 0.13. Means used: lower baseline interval 14.6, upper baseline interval 18.4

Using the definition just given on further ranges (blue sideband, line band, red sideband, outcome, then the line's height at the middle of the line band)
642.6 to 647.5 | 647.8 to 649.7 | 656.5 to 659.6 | 0.226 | 17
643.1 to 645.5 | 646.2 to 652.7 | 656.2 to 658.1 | 0.350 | 20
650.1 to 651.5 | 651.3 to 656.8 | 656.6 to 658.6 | -0.137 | 18.4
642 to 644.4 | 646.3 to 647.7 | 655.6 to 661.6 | 0.147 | 16.9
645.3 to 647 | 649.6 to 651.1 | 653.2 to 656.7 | 0.334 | 19.7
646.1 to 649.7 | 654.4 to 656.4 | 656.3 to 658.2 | -0.158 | 23.7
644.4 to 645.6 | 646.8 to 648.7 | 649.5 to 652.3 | 0.013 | 14.6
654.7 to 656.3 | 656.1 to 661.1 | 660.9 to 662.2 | -0.025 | 21.5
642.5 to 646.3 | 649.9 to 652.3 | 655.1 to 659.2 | 0.418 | 21.2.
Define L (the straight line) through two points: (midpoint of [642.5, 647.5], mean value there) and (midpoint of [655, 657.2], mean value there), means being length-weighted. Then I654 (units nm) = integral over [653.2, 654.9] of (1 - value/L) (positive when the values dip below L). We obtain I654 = 0.70 nm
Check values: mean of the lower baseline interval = 14.8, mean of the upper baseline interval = 31.4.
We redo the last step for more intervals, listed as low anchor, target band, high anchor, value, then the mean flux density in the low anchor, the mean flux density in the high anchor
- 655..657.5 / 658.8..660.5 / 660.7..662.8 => 0.367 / 29.3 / 15.3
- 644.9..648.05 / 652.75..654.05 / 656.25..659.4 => 0.371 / 14.7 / 25.3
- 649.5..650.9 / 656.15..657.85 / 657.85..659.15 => -0.493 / 14.5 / 24.5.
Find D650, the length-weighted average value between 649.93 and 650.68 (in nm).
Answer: 14.8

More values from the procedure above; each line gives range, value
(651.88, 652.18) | 14.9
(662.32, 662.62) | 14.9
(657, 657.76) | 15.7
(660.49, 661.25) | 14.7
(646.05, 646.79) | 14.8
